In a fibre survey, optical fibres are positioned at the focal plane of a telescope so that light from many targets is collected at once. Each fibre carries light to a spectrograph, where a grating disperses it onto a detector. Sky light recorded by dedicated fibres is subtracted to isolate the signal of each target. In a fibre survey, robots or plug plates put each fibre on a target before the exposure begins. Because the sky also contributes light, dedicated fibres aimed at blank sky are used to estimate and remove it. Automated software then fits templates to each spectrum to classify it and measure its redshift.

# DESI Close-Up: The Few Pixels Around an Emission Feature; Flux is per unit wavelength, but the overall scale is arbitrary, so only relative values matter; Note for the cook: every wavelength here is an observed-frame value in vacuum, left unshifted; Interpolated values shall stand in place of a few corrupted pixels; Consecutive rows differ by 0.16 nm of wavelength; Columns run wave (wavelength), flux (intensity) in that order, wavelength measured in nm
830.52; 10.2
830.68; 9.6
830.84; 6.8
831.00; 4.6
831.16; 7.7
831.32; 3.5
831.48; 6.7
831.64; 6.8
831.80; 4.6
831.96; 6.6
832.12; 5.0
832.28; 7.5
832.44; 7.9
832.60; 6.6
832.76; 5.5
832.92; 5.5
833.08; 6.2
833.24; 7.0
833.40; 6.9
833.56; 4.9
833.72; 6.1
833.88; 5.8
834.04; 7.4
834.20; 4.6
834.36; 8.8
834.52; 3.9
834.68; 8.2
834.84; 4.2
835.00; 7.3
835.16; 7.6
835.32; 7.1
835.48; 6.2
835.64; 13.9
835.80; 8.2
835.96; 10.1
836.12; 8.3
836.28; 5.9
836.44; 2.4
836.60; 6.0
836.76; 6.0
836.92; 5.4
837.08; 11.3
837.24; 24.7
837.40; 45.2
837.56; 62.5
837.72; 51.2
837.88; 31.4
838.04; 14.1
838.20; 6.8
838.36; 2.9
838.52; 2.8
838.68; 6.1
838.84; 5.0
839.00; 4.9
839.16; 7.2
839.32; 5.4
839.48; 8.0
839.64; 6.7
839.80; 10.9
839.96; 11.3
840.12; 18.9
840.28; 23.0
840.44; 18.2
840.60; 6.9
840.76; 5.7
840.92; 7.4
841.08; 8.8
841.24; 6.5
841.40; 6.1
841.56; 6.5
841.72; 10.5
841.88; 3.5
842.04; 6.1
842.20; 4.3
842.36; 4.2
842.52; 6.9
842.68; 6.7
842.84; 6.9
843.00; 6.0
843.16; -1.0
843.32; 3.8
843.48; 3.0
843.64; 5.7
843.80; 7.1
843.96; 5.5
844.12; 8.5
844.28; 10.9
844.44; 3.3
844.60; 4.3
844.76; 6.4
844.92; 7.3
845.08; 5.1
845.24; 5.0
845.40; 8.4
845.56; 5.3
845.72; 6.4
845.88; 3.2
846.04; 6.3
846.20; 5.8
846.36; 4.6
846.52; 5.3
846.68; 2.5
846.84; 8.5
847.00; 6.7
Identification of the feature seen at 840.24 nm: [N II]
